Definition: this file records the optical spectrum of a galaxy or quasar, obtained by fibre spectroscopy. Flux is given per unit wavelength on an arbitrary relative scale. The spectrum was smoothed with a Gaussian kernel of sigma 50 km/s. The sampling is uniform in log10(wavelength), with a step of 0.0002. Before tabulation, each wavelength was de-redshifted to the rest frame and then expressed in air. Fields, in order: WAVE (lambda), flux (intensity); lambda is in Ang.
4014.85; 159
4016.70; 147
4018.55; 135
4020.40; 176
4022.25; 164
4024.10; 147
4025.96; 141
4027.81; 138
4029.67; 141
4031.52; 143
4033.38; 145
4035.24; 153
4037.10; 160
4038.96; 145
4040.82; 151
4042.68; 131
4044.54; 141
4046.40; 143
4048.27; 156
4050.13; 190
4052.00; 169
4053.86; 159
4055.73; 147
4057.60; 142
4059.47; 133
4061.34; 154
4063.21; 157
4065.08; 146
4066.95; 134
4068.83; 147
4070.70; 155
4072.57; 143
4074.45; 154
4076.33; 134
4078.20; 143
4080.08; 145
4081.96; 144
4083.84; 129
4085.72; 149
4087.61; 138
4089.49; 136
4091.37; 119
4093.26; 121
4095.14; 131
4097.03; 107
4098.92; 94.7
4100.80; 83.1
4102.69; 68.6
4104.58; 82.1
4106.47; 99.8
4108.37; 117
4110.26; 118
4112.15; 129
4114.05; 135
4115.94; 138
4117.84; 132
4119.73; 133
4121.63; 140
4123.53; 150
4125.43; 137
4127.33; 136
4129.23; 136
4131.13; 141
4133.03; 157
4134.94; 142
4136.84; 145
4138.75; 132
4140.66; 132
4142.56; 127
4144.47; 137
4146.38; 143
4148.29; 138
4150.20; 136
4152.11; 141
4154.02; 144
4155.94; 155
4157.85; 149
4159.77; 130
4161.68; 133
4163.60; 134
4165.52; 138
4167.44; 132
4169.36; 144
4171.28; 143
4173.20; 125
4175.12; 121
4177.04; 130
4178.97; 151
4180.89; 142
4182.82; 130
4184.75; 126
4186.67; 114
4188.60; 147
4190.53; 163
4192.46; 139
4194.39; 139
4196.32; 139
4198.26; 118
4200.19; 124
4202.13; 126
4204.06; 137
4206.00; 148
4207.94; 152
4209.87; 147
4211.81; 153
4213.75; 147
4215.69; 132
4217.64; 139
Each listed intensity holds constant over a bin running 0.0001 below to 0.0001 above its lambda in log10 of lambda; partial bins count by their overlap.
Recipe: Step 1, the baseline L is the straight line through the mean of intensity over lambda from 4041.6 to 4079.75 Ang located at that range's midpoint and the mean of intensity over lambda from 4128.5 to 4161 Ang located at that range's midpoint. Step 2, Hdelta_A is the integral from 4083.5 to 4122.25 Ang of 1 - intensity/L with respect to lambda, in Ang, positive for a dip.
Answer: 6.9 Ang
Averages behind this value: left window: 149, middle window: 119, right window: 140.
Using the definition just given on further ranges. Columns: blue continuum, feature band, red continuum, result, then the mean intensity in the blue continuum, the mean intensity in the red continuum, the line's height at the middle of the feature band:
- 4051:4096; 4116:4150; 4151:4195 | 0.30 Ang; 143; 138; 140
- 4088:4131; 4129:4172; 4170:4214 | -3.53 Ang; 121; 137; 129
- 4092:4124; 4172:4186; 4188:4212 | 0.30 Ang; 116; 140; 135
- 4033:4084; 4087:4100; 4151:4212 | 2.27 Ang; 149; 138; 145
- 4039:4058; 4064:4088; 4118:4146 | 0.79 Ang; 153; 139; 148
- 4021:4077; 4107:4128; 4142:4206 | 1.42 Ang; 149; 136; 142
